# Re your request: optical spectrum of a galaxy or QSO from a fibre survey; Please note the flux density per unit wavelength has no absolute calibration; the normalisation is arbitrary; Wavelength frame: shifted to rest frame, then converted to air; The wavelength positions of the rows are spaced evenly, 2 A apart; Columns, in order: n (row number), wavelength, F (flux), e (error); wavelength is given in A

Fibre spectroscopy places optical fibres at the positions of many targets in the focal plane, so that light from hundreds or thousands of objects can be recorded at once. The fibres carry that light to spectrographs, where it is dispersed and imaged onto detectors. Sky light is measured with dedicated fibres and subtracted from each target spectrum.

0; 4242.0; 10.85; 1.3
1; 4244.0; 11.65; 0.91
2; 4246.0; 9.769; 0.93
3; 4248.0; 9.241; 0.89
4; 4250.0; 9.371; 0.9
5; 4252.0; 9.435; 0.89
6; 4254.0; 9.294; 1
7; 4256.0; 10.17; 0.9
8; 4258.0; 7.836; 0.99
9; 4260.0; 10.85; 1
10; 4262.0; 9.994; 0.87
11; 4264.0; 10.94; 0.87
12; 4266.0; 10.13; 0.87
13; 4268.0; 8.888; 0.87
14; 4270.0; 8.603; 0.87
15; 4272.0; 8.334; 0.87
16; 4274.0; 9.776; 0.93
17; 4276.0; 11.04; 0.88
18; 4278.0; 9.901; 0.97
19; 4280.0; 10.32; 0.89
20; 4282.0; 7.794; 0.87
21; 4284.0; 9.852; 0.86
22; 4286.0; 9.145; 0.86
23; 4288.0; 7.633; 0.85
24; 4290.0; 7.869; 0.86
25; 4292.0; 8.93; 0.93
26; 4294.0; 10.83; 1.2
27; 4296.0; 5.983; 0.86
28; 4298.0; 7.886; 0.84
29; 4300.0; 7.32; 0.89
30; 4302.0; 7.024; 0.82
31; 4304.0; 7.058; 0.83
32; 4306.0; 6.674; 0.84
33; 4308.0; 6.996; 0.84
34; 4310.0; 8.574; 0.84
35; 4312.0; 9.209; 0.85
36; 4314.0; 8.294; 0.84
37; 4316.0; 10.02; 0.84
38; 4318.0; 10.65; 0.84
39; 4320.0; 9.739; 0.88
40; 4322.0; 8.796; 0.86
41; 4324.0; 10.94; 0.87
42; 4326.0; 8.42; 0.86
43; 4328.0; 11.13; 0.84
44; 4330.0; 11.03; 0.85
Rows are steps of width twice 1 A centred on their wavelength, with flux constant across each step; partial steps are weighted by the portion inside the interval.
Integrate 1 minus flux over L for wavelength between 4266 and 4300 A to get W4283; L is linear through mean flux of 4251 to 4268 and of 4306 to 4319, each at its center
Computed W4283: 1.56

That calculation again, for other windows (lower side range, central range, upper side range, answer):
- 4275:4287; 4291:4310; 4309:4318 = 3.47 A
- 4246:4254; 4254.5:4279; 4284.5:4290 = -2.03 A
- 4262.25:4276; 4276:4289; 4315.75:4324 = 0.56 A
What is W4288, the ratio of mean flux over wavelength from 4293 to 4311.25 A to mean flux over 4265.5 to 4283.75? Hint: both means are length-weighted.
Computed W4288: 0.81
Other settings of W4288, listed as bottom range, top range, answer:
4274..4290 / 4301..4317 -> 0.86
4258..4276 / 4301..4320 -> 0.86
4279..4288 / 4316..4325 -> 1.10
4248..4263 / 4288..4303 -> 0.83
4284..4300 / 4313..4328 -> 1.16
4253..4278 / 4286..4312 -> 0.81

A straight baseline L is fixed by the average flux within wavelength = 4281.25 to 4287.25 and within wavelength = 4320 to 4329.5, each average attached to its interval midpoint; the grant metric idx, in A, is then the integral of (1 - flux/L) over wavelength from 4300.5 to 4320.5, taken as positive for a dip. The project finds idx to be 2.5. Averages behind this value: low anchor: 8.92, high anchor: 9.88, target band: 8.36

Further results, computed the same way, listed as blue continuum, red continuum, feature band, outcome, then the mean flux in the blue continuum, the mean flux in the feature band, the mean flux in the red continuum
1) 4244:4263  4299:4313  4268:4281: -1.2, 9.66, 9.6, 7.55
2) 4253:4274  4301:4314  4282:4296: -0.5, 9.52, 8.74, 7.64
